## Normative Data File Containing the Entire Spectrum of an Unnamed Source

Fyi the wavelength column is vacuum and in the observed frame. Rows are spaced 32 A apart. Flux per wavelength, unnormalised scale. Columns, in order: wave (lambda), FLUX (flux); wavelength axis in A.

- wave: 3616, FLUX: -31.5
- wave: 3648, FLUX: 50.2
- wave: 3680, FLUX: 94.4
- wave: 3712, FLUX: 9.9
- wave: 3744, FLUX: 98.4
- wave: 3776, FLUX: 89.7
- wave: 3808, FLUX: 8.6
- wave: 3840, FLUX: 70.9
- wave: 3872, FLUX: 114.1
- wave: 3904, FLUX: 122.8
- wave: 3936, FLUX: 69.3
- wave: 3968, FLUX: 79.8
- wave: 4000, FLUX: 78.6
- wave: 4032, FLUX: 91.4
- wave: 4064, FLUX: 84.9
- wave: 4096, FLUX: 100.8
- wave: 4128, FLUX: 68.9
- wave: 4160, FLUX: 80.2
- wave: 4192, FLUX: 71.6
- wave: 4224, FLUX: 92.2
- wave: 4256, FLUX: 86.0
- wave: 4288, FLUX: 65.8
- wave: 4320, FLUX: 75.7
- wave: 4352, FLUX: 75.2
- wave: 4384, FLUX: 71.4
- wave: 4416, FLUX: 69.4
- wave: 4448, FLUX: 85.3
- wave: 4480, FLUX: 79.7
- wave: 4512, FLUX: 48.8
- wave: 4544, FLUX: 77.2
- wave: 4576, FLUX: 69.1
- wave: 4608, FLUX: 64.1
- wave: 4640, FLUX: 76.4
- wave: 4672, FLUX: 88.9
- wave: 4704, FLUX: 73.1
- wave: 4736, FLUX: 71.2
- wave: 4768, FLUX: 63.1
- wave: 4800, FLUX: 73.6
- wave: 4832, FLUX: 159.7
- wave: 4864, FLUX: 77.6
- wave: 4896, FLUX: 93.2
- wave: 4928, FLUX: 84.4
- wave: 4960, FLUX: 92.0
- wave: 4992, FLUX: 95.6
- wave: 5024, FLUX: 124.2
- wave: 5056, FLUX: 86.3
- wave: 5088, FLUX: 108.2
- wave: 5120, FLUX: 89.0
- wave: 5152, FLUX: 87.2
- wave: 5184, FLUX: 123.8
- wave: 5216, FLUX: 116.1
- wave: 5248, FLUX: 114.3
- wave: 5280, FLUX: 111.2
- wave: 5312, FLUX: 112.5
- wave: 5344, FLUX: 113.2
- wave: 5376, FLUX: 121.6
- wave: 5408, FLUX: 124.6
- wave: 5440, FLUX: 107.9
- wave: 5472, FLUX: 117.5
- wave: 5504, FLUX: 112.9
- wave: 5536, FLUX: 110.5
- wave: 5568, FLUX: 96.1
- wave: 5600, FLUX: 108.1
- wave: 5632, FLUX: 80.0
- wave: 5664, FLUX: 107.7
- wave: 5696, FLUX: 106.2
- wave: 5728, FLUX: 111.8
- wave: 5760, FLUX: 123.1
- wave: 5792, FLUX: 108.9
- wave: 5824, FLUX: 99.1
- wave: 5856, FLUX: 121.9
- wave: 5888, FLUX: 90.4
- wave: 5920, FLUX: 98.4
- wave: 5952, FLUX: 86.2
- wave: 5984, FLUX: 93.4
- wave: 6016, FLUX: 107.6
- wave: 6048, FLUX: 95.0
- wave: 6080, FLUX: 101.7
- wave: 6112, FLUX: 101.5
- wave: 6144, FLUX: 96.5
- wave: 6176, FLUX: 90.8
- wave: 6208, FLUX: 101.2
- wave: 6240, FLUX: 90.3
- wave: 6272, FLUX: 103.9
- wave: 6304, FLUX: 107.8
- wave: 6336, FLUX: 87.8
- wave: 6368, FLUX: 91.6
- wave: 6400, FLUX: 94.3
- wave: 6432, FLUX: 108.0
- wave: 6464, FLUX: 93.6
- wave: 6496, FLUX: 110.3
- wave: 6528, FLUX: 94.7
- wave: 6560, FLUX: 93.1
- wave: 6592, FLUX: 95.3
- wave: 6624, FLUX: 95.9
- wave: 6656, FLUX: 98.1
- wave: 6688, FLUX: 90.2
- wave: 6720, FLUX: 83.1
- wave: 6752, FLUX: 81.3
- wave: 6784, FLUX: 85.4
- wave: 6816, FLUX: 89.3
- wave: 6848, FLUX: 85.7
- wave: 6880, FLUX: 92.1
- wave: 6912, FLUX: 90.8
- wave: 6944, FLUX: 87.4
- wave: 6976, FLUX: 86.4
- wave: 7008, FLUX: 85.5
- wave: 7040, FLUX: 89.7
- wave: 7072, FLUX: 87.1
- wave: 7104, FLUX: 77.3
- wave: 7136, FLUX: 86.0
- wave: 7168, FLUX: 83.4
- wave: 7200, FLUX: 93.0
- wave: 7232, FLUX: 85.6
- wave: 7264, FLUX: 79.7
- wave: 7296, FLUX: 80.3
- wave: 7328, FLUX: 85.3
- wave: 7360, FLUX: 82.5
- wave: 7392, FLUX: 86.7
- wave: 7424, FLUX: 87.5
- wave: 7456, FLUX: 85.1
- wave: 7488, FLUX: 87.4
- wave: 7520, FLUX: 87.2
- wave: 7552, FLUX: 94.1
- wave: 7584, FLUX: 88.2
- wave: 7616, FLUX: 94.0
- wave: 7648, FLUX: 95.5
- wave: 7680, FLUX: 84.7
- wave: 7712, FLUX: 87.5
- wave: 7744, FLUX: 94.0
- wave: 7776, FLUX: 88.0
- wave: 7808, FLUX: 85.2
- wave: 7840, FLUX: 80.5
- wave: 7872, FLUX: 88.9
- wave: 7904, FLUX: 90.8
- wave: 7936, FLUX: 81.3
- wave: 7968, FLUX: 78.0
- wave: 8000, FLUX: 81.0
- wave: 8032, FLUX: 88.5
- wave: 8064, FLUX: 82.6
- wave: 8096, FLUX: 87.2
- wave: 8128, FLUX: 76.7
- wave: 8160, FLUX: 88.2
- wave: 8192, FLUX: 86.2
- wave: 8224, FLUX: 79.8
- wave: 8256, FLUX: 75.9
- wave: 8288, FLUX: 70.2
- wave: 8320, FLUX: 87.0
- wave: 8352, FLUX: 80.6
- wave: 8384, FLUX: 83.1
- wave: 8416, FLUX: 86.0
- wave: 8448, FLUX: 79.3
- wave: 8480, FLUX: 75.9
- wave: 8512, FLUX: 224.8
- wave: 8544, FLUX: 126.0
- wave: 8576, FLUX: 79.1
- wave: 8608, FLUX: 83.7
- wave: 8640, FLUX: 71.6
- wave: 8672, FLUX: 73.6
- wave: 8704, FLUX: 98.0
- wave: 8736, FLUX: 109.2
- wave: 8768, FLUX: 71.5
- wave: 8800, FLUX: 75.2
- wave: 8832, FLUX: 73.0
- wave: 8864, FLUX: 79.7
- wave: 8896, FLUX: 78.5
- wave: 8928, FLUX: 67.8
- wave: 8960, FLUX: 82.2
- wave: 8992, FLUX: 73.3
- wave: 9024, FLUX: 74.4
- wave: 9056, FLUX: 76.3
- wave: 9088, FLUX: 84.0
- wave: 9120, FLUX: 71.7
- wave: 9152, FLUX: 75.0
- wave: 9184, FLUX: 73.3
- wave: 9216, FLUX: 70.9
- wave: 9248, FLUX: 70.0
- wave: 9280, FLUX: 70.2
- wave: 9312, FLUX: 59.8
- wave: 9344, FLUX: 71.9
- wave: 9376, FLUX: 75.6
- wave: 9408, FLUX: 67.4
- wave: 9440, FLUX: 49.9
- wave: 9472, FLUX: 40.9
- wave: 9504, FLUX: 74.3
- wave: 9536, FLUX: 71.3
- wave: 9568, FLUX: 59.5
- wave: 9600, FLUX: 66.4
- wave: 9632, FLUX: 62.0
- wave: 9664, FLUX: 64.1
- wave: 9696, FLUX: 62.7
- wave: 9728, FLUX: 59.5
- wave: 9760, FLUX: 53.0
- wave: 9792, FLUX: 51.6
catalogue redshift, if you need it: 0.298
